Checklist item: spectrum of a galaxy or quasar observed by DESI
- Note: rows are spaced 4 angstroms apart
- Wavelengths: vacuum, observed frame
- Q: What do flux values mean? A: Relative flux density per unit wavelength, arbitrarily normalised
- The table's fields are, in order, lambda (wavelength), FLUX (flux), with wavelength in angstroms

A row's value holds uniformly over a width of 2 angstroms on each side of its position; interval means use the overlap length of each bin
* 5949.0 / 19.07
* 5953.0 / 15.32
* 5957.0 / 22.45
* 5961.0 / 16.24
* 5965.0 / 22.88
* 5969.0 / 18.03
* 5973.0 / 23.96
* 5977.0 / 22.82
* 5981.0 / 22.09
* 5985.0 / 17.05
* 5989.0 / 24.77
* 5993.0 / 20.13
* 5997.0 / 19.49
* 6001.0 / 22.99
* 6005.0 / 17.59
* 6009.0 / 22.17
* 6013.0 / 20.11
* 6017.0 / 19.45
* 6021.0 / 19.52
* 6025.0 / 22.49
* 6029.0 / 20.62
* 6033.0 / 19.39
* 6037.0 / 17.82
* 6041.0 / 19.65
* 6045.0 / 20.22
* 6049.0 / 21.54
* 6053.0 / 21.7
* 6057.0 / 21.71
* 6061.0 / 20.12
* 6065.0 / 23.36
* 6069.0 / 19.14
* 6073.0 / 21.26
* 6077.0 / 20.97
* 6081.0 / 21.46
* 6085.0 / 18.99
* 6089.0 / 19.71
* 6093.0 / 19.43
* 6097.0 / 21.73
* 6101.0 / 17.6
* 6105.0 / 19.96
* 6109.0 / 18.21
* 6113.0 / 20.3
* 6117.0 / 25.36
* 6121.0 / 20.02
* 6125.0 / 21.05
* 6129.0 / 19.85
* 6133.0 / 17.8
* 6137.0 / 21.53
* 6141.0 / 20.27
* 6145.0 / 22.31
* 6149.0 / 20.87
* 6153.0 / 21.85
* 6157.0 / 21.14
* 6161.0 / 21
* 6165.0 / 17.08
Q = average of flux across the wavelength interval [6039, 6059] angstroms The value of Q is 21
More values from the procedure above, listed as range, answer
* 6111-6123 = 21.9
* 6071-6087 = 20.7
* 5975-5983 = 22.5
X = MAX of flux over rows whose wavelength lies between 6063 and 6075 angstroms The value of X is 23.36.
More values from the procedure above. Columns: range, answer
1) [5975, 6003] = 24.77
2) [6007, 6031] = 22.49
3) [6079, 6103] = 21.73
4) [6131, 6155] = 22.31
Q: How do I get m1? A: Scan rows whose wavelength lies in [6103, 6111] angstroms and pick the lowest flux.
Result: 18.21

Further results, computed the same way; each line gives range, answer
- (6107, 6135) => 17.8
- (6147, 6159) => 20.87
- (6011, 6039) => 17.82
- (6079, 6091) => 18.99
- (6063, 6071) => 19.14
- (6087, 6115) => 17.6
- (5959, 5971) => 16.24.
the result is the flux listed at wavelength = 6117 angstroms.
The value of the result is 25.36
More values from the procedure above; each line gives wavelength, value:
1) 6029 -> 20.62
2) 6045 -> 20.22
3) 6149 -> 20.87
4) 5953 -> 15.32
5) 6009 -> 22.17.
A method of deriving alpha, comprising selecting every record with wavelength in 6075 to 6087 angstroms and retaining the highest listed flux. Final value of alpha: 21.46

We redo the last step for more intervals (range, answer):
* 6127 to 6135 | 19.85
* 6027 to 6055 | 21.7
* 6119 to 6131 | 21.05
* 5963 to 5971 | 22.88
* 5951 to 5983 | 23.96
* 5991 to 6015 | 22.99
